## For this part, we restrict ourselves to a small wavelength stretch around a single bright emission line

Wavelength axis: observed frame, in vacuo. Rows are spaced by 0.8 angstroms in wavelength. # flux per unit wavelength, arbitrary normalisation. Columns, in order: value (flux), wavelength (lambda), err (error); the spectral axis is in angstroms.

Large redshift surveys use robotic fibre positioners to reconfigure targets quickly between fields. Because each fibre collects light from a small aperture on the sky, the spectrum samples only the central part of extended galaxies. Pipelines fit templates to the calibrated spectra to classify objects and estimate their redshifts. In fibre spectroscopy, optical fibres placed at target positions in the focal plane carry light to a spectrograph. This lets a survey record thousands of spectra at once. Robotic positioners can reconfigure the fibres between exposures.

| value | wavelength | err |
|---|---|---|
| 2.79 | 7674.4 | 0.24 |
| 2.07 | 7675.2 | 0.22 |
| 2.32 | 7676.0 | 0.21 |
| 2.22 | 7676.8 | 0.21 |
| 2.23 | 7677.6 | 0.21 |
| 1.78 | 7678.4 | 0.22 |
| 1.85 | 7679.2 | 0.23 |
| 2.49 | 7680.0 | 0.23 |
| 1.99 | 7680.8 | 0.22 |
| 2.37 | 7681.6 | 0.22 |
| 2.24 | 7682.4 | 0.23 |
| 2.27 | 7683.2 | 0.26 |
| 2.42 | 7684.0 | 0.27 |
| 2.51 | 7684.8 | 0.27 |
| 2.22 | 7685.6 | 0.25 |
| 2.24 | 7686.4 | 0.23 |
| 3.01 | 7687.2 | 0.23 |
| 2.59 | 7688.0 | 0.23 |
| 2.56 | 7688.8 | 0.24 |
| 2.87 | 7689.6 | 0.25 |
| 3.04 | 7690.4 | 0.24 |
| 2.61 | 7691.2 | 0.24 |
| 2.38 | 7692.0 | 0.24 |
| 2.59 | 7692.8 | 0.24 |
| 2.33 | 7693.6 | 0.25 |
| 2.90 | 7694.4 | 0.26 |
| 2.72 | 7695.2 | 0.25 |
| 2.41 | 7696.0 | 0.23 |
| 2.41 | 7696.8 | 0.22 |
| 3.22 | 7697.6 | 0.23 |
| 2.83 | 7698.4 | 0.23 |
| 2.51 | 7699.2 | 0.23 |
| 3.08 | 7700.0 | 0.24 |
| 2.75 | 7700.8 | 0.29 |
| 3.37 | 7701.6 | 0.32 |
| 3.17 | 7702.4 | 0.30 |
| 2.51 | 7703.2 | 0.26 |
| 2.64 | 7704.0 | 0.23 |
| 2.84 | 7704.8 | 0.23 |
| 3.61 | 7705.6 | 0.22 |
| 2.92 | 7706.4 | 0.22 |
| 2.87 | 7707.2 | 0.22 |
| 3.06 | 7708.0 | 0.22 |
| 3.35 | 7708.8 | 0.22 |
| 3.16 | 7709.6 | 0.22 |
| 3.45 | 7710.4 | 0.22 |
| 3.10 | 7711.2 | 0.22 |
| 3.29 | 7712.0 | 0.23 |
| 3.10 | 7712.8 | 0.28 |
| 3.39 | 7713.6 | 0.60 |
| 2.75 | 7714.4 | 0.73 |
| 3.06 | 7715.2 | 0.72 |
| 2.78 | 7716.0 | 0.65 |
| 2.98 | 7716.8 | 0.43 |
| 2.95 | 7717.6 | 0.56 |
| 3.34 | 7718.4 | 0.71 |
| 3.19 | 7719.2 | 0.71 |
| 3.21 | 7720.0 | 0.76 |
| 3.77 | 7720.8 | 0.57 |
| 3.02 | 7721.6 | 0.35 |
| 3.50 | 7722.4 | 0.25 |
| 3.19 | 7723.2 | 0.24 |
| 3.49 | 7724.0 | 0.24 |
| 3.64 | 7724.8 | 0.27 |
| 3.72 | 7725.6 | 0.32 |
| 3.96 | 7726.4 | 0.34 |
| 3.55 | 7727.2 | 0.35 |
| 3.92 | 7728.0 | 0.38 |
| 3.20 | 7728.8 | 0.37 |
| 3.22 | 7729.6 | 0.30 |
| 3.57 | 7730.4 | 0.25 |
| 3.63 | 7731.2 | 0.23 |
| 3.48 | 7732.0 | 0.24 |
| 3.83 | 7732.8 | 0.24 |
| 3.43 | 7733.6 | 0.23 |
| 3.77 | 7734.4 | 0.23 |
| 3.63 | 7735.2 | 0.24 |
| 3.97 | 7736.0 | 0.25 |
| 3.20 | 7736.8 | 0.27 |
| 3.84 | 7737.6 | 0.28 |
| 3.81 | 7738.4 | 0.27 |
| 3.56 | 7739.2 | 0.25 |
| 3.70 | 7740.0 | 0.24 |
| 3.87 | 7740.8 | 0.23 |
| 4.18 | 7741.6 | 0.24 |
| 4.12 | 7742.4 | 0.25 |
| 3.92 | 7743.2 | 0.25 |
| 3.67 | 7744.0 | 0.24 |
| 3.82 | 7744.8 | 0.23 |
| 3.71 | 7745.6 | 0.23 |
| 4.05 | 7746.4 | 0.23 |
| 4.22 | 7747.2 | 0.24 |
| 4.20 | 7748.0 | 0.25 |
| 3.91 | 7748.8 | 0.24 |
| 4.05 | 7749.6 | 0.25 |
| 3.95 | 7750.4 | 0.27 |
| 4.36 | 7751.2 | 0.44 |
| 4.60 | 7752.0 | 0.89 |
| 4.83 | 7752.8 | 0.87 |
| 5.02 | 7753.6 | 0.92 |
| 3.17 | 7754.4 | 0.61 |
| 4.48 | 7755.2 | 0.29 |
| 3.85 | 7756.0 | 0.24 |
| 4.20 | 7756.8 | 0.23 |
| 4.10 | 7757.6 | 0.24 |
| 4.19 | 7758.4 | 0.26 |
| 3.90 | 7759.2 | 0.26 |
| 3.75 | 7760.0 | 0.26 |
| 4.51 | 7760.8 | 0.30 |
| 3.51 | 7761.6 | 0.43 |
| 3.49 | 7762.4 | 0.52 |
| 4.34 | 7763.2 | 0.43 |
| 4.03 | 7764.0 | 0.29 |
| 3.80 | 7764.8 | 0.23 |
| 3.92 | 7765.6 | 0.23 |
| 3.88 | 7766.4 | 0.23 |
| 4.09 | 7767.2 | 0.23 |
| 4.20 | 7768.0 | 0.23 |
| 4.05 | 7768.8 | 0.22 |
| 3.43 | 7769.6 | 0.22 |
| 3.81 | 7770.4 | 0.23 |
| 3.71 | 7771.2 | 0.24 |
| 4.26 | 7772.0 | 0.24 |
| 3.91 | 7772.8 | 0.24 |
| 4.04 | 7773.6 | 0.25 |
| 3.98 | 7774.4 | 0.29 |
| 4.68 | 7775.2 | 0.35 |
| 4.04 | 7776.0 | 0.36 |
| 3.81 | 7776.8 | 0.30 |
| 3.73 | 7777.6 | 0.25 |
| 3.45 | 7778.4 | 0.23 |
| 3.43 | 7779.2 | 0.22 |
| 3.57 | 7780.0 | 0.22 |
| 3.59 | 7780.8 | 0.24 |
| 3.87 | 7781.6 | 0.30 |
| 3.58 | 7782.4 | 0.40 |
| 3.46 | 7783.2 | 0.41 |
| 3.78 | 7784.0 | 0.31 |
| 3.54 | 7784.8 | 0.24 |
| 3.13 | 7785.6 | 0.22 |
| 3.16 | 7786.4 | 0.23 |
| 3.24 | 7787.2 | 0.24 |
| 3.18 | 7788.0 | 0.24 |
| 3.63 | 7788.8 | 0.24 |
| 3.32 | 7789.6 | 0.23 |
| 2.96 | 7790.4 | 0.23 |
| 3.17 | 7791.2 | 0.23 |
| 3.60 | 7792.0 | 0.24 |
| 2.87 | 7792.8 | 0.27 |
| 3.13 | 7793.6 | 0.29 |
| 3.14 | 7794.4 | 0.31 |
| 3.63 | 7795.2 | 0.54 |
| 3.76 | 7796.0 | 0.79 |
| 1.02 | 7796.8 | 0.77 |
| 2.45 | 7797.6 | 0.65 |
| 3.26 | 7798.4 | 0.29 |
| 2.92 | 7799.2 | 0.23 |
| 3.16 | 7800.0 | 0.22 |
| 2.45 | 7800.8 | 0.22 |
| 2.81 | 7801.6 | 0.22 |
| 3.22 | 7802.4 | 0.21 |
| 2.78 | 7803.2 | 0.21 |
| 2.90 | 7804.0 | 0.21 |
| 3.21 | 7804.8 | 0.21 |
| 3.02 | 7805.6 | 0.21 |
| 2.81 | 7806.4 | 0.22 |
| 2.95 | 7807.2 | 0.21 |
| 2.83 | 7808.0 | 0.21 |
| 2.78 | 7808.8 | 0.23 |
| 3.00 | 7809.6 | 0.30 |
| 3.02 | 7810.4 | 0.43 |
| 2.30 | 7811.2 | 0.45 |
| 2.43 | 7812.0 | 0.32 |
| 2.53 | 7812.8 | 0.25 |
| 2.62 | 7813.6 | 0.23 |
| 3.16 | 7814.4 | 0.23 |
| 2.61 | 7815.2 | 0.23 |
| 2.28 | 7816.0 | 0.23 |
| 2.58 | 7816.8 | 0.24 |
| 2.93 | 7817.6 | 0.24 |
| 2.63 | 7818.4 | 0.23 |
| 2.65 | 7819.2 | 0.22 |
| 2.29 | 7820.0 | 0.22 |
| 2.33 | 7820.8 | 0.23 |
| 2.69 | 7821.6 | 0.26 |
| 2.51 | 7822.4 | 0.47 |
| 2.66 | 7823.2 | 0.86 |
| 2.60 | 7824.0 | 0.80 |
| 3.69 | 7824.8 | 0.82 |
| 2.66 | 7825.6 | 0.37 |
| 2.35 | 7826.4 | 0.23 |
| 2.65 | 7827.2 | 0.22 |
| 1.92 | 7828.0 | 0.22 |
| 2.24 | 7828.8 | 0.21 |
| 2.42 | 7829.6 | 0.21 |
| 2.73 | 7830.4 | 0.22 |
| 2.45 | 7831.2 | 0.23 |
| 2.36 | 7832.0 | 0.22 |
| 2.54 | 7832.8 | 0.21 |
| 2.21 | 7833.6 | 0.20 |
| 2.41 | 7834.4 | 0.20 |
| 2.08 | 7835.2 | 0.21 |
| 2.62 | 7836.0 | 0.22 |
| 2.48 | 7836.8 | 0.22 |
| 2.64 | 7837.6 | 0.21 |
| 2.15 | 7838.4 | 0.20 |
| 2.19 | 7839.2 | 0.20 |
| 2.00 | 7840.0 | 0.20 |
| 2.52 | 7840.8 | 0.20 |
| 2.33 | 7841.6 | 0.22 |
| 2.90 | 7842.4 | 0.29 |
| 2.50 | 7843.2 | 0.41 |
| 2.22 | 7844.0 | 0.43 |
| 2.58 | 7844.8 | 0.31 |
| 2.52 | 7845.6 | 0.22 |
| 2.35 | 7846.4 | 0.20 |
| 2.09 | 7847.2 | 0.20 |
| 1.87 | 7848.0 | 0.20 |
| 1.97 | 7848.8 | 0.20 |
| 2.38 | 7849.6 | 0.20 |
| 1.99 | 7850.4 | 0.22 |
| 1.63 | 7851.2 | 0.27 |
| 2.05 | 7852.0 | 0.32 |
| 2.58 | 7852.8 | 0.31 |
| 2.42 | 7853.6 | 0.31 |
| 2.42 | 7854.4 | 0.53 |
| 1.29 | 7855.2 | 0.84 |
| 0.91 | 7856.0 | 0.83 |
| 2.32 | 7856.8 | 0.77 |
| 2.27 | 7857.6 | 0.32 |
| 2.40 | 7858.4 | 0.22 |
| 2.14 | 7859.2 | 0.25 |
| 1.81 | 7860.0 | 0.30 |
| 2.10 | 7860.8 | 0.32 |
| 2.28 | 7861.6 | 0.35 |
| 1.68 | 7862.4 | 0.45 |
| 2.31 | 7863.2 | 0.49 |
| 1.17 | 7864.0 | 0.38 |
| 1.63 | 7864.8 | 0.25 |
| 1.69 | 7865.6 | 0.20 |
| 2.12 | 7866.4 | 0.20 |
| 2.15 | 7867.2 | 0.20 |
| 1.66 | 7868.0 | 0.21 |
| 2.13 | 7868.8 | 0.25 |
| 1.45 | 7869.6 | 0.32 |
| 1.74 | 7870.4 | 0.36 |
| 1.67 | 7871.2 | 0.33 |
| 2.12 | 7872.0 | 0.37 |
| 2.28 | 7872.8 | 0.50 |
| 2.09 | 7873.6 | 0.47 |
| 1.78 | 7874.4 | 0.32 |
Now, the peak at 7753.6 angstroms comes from C IV 1549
